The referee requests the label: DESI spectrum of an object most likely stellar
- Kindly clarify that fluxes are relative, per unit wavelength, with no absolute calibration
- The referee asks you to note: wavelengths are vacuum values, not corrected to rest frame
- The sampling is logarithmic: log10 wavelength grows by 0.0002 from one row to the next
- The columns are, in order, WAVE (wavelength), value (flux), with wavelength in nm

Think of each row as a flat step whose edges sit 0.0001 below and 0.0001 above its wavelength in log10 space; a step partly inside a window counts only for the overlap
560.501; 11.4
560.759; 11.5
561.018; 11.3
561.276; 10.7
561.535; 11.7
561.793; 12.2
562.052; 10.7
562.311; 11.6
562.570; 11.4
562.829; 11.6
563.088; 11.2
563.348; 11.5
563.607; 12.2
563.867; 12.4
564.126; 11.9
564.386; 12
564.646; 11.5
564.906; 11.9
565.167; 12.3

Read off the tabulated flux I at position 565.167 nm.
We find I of 12.3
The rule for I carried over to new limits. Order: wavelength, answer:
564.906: 11.9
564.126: 11.9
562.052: 10.7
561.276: 10.7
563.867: 12.4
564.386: 12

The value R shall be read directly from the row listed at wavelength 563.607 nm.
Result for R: 12.2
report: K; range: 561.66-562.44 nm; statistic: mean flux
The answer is 11.5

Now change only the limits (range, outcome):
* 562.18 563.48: 11.5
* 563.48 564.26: 12.2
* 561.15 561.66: 11.2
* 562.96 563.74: 11.6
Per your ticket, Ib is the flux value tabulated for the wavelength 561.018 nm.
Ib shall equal 11.3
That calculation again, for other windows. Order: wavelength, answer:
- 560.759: 11.5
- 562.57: 11.4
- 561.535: 11.7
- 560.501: 11.4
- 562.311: 11.6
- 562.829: 11.6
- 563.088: 11.2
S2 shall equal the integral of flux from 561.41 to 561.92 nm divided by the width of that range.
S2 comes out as 12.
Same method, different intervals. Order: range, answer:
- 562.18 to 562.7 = 11.5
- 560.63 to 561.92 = 11.5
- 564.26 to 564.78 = 11.8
